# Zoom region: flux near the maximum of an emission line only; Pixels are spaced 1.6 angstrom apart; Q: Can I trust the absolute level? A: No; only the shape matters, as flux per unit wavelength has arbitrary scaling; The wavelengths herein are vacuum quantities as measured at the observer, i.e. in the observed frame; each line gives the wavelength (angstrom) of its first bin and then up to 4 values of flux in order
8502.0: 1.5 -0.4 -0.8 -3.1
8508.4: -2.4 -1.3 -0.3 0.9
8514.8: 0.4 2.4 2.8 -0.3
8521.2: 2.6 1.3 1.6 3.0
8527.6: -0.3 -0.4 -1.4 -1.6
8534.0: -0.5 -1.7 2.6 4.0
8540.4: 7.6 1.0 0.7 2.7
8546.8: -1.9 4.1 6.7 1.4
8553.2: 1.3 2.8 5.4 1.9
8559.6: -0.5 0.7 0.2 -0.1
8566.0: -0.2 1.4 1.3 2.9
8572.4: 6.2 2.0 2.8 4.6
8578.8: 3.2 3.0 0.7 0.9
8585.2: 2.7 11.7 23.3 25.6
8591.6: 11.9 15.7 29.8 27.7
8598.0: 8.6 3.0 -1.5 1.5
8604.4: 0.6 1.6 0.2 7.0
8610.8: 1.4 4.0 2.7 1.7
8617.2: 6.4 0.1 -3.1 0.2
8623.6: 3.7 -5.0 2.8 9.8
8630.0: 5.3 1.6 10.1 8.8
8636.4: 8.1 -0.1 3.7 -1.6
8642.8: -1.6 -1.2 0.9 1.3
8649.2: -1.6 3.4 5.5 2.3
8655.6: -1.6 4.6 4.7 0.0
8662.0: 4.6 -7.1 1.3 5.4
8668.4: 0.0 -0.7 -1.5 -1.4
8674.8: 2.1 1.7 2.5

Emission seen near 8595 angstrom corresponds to [O II] 3727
